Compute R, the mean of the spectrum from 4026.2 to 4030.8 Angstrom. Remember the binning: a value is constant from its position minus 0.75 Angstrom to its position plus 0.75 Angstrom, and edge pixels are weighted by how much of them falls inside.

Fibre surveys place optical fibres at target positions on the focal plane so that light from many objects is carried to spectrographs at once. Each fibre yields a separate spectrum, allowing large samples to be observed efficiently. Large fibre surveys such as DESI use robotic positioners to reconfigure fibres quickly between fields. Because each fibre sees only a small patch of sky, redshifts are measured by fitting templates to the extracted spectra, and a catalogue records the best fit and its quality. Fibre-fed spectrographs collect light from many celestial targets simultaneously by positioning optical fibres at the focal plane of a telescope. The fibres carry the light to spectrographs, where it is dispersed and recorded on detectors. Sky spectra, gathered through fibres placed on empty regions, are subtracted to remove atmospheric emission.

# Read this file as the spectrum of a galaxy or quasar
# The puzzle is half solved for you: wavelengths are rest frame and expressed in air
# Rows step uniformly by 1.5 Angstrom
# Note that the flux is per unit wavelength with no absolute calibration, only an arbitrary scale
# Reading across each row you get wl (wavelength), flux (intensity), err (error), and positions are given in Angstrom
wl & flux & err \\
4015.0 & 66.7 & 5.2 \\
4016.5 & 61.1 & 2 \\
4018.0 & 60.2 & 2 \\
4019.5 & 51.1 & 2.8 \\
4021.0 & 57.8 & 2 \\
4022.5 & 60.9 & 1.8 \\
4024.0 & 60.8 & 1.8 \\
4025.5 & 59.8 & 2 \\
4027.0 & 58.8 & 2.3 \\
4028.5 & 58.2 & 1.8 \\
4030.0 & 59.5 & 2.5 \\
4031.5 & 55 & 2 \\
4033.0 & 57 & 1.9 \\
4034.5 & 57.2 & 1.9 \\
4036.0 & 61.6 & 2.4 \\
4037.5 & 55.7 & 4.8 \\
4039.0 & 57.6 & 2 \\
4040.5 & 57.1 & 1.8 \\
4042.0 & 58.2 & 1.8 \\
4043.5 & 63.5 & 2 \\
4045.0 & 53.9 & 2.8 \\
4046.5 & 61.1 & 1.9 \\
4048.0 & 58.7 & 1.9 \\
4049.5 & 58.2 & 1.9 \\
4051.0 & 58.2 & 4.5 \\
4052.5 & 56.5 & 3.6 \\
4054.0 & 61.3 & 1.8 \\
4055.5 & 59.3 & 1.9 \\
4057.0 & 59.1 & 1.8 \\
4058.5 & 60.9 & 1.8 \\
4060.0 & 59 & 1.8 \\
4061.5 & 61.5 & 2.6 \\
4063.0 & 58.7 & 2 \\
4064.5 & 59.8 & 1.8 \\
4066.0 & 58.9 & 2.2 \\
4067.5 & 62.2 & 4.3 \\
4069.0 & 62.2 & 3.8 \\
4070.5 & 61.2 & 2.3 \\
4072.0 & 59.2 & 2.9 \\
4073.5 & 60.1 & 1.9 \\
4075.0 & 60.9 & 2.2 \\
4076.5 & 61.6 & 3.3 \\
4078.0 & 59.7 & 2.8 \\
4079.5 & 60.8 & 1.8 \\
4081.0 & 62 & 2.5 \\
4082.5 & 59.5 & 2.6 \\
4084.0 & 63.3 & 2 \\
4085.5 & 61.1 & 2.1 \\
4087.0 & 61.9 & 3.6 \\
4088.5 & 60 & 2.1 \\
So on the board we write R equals 58.8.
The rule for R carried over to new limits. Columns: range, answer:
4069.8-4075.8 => 60.4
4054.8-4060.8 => 59.6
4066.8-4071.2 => 61.9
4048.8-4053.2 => 57.6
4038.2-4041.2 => 57.3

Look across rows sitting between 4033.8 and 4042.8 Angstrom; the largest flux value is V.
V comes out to 61.6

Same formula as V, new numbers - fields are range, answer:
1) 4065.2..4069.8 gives 62.2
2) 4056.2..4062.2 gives 61.5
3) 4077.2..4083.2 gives 62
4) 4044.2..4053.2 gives 61.1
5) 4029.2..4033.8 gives 59.5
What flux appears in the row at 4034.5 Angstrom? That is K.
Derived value 57.2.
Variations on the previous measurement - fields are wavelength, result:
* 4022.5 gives 60.9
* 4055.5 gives 59.3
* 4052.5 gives 56.5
